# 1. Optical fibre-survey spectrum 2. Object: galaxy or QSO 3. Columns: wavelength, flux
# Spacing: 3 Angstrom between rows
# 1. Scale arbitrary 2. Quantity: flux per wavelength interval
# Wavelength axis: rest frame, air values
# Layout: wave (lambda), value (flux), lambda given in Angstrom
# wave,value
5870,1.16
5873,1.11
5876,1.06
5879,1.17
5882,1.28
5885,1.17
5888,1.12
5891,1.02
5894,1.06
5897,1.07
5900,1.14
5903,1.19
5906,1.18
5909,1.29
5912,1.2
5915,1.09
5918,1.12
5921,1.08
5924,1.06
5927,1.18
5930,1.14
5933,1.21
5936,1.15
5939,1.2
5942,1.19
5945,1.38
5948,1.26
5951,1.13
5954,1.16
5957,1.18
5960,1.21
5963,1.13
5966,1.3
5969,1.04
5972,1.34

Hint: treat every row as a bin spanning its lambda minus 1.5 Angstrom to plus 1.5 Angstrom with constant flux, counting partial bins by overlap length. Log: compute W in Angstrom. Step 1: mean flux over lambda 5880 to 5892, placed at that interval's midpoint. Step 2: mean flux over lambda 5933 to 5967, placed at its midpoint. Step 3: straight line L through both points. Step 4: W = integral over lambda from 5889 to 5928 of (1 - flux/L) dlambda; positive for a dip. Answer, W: 1.5 Angstrom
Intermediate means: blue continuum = 1.15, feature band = 1.13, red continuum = 1.21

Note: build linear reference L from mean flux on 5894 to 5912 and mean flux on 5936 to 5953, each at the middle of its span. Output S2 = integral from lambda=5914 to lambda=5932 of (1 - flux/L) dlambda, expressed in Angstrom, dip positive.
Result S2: 1.19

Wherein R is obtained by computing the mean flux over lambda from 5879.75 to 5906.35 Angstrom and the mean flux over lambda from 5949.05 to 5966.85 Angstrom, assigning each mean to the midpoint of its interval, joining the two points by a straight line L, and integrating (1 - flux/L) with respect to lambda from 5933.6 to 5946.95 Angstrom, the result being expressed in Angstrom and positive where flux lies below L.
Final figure -0.7 Angstrom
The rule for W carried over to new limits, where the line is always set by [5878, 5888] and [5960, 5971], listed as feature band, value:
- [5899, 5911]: -0.1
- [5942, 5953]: -0.6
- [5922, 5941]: 0.4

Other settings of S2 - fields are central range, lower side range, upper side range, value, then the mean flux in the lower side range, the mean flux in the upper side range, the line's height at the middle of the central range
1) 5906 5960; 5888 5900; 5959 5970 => -2.5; 1.07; 1.17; 1.13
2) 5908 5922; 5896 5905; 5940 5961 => 0.1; 1.14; 1.22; 1.16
